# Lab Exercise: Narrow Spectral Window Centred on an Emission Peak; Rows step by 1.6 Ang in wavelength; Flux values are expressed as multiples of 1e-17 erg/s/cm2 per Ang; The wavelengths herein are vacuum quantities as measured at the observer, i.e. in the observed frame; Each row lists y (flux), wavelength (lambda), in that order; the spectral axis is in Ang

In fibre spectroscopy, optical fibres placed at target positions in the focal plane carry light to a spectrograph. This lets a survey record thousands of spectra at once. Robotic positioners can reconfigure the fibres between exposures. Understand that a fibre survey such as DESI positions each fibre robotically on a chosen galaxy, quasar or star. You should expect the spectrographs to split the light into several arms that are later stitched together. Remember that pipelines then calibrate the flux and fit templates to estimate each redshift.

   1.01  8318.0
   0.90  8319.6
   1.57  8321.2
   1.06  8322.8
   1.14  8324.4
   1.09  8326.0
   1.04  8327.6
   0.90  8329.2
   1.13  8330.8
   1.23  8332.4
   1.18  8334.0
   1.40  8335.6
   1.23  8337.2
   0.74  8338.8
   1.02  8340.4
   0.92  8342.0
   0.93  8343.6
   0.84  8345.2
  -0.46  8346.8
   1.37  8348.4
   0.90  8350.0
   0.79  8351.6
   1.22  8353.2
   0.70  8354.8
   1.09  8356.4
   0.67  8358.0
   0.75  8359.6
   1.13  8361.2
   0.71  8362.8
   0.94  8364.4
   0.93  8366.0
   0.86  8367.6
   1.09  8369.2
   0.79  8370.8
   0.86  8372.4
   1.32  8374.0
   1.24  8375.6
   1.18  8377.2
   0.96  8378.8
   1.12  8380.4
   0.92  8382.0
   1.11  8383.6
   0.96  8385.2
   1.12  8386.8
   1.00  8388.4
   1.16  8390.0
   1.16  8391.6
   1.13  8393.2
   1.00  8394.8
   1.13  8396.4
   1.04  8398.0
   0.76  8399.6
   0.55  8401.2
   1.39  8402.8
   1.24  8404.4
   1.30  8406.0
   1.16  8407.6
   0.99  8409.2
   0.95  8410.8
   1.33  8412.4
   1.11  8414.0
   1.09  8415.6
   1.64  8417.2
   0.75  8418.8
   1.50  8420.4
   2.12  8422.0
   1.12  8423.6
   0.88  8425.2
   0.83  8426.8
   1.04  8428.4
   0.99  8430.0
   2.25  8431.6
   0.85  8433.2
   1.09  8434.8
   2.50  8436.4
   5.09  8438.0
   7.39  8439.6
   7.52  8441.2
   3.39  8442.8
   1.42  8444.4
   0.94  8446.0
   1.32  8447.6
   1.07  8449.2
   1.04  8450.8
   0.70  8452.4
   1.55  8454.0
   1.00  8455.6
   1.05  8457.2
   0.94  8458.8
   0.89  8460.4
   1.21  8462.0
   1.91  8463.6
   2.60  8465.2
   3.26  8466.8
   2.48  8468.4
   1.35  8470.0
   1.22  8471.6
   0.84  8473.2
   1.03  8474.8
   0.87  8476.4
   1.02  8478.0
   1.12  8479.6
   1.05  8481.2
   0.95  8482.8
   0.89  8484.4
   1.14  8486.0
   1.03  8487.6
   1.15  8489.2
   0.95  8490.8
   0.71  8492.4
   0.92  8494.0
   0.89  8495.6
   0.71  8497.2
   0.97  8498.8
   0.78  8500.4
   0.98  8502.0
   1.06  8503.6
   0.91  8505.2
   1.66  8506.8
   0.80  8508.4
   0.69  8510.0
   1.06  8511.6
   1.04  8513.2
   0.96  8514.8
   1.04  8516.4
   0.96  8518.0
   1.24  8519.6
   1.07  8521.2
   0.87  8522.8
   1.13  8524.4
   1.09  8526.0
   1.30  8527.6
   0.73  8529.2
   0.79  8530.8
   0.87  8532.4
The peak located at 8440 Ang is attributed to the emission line Halpha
